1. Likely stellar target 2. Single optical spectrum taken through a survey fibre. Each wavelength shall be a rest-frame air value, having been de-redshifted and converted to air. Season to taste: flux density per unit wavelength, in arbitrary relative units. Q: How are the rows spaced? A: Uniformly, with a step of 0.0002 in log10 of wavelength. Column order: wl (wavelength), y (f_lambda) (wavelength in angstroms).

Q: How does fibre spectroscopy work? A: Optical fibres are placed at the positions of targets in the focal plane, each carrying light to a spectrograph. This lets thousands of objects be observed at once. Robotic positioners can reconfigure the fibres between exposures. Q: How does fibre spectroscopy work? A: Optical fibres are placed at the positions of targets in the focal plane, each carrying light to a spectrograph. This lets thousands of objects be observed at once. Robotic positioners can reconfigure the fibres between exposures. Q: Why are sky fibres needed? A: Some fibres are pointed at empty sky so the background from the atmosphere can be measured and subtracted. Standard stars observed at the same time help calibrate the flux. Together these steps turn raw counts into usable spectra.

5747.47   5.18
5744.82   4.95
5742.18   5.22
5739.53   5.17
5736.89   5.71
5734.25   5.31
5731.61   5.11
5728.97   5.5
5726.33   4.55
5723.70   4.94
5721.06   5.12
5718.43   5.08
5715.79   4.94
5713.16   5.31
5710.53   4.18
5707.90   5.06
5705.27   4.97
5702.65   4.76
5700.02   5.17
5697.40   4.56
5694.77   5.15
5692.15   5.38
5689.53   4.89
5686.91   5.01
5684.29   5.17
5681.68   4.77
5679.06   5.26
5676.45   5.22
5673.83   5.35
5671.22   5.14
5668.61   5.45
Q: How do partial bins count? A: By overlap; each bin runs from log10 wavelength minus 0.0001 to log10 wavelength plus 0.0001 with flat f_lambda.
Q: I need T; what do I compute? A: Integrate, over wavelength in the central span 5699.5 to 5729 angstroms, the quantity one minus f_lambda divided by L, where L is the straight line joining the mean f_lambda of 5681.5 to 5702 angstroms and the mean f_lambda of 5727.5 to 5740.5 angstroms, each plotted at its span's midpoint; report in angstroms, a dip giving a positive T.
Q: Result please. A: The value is 1.5 angstroms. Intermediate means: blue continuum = 5.02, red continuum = 5.36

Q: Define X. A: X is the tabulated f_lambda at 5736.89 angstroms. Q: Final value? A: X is 5.71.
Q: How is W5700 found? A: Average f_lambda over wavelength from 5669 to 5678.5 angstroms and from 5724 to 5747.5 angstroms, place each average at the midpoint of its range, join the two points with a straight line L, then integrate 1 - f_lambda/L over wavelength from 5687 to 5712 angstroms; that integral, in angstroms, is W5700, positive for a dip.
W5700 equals 1.5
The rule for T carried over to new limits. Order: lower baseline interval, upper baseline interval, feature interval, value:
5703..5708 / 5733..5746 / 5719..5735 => 0.2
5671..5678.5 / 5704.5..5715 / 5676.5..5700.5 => 0.3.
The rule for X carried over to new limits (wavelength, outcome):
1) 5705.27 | 4.97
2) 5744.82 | 4.95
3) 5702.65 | 4.76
